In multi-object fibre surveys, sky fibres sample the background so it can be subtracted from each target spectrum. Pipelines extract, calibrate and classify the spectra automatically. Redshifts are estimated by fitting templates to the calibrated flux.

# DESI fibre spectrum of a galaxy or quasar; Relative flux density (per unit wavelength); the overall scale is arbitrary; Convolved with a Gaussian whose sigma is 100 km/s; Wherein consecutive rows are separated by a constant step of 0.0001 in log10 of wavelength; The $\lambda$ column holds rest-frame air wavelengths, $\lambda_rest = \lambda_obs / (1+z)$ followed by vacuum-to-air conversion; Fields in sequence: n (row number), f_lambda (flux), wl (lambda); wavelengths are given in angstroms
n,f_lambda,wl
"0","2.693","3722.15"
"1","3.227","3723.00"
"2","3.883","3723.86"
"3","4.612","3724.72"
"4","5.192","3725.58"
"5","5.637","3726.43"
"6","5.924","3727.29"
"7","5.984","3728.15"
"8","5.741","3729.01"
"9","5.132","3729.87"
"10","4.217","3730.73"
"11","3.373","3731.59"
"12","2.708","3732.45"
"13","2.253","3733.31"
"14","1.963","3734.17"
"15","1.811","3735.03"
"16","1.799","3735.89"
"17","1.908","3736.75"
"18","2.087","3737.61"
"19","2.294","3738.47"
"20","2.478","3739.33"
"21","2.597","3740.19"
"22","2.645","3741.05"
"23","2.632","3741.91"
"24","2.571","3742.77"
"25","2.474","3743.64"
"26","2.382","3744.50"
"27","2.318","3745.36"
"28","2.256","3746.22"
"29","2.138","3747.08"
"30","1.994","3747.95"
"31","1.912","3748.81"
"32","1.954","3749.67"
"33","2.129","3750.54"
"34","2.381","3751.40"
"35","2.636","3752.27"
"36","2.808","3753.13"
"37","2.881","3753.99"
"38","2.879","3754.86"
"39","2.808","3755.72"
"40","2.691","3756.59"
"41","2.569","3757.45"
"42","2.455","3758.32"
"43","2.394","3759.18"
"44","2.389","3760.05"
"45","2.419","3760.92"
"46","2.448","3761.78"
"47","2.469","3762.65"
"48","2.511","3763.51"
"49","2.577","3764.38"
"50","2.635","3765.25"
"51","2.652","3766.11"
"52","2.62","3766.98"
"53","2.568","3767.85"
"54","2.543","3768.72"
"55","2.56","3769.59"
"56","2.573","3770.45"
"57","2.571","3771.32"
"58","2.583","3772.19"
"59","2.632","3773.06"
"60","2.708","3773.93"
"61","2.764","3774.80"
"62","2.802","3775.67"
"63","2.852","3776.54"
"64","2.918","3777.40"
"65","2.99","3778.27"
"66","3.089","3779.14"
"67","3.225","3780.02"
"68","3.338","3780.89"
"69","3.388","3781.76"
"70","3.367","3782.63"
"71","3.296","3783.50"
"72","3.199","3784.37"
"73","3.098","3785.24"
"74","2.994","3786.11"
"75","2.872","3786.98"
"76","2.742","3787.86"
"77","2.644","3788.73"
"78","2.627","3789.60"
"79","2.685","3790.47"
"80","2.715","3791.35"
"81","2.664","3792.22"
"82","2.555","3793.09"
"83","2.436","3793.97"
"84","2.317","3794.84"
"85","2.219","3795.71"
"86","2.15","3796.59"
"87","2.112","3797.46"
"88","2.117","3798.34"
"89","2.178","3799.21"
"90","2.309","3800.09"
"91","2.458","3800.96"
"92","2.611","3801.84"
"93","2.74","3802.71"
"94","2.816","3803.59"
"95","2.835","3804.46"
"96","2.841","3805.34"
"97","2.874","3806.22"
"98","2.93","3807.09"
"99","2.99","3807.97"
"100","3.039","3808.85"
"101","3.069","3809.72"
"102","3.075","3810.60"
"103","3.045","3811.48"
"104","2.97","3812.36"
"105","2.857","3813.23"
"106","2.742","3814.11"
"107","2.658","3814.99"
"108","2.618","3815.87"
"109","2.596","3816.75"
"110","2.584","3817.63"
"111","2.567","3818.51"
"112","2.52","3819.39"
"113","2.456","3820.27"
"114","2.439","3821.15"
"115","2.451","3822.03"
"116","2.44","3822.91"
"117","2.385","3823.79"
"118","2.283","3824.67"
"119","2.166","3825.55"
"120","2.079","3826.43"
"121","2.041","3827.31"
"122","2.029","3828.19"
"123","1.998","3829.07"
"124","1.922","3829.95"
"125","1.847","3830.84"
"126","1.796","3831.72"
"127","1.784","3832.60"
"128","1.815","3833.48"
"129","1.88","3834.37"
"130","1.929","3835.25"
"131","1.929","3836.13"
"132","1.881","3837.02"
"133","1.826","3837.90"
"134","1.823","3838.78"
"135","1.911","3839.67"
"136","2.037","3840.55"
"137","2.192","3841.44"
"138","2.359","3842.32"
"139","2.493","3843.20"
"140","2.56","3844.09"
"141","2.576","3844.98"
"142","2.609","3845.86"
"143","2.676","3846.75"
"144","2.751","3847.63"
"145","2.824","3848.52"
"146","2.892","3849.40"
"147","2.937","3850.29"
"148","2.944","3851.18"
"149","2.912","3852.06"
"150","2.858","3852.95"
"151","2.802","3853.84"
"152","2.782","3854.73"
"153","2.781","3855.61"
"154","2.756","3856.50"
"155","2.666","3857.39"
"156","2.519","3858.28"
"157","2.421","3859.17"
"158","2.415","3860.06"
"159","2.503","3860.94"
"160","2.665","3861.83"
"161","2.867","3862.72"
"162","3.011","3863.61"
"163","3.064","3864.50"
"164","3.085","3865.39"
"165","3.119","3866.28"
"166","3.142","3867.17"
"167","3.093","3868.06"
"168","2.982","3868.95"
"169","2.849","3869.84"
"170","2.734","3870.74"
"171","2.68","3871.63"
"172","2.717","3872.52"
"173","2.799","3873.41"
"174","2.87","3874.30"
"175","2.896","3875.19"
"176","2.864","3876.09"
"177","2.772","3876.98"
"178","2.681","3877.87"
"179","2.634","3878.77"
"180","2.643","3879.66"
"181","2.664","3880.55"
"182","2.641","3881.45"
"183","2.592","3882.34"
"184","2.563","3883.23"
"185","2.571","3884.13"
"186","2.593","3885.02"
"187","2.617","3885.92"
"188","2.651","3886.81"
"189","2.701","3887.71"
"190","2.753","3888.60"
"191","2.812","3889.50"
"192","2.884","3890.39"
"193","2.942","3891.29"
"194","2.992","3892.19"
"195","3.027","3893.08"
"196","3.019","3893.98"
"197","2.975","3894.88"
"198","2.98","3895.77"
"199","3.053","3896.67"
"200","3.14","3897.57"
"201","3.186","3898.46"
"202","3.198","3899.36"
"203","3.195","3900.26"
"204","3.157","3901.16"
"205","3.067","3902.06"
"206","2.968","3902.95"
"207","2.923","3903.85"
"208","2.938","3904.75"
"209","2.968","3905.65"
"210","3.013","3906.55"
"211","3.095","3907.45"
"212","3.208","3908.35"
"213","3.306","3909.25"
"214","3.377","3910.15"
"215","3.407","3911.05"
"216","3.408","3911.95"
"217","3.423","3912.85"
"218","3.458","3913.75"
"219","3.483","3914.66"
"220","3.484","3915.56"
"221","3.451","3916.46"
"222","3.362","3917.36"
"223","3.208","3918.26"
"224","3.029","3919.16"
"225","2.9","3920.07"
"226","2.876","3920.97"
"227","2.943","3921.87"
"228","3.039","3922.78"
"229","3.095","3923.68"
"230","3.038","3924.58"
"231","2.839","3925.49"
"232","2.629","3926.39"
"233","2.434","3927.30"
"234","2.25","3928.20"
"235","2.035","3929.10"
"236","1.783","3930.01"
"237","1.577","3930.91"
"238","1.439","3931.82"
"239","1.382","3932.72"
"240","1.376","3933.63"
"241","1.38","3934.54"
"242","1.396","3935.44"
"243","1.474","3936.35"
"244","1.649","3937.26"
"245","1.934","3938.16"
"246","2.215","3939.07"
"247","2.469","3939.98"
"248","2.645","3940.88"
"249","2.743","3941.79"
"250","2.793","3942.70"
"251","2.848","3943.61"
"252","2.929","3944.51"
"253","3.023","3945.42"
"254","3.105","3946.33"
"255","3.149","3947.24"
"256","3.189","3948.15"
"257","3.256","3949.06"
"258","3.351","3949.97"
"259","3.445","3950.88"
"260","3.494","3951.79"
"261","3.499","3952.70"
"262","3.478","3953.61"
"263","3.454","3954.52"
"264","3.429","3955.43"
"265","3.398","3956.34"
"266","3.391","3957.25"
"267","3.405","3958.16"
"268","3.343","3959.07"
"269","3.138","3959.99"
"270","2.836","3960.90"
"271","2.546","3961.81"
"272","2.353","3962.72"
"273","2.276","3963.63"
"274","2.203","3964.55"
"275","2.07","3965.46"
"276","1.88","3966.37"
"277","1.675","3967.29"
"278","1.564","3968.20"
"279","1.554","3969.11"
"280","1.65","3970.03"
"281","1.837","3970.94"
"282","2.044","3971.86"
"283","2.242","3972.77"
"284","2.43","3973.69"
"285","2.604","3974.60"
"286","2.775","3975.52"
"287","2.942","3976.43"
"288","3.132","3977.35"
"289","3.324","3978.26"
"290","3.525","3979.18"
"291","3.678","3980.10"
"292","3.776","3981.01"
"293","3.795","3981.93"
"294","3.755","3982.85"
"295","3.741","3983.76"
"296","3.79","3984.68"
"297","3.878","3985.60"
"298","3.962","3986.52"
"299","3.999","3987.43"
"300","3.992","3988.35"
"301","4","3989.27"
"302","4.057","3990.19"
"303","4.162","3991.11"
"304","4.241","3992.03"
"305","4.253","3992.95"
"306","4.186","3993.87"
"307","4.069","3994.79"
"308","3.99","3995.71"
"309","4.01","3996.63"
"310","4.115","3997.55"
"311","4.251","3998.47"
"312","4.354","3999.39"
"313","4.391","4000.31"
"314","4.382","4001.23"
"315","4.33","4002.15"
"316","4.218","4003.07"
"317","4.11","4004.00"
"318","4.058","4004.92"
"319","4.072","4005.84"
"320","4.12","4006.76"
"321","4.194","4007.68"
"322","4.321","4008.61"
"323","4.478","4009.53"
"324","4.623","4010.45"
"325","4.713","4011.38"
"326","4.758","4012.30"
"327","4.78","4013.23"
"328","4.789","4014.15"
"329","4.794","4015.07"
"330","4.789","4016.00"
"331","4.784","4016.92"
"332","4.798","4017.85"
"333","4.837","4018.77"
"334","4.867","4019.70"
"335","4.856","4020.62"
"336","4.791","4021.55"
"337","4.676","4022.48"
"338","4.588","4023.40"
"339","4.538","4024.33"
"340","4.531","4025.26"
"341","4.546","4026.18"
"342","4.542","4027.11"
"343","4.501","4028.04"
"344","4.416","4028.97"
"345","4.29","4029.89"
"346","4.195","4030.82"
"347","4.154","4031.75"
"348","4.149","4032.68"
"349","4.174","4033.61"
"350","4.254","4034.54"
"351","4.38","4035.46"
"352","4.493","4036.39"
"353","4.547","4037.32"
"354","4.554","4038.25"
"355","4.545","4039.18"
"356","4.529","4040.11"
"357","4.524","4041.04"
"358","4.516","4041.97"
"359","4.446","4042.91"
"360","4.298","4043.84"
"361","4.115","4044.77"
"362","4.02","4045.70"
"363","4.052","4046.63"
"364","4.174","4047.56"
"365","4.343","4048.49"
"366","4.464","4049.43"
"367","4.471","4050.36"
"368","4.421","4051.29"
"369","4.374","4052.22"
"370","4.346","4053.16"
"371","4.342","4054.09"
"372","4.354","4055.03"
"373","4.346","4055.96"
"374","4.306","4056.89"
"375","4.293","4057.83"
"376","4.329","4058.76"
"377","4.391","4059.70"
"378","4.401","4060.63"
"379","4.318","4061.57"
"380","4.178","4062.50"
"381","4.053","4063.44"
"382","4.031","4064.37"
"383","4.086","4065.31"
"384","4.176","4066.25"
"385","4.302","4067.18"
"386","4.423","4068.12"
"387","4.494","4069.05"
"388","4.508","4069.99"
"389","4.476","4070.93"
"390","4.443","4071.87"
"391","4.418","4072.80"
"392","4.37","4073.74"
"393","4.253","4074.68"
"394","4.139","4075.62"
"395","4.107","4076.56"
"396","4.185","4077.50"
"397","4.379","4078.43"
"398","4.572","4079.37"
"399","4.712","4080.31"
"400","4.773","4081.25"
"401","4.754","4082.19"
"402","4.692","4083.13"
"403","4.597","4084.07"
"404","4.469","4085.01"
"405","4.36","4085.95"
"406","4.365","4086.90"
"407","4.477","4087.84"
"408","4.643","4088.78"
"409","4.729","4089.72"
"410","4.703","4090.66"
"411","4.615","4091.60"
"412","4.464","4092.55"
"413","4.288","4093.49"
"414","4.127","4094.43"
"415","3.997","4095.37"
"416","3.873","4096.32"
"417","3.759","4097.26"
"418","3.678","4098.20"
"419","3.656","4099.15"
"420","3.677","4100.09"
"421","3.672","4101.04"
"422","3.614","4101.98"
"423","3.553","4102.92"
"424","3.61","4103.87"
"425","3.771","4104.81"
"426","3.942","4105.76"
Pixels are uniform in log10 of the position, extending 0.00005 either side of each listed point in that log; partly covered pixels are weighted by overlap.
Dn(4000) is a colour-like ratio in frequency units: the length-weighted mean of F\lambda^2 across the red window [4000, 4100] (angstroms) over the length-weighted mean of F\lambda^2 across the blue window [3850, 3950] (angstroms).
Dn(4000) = 1.7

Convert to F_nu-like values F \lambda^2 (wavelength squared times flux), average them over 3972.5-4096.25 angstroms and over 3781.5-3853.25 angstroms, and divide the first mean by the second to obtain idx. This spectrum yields 1.89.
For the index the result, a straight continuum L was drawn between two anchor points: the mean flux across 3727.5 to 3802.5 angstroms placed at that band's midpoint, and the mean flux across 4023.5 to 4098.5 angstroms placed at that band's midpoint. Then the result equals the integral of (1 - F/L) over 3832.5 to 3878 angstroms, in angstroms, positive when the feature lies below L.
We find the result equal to 8.7 angstroms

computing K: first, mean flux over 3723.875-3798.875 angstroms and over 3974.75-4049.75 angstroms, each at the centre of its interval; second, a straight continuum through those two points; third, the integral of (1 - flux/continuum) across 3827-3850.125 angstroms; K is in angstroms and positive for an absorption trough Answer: 7.7 angstroms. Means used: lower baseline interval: 2.83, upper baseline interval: 4.24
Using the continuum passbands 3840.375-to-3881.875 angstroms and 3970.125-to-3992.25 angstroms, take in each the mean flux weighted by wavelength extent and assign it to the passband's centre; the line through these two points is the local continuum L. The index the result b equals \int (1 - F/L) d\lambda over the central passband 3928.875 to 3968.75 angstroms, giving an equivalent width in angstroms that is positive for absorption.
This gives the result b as 8.2 angstroms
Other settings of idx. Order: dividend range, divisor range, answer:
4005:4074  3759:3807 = 1.88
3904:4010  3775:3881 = 1.27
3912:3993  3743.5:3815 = 1.18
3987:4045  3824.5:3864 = 2.02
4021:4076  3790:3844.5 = 2.05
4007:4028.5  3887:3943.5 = 1.78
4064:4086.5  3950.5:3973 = 1.76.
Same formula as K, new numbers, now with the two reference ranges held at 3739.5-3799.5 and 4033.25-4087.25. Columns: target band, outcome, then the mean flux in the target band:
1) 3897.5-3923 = 2.1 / 3.18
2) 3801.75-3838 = 5.8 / 2.44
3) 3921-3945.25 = 9.0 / 2.26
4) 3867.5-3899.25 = 4.6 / 2.82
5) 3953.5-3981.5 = 8.2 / 2.7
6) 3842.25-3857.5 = 1.8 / 2.74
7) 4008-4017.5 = -1.4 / 4.67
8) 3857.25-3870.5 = 1.5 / 2.83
